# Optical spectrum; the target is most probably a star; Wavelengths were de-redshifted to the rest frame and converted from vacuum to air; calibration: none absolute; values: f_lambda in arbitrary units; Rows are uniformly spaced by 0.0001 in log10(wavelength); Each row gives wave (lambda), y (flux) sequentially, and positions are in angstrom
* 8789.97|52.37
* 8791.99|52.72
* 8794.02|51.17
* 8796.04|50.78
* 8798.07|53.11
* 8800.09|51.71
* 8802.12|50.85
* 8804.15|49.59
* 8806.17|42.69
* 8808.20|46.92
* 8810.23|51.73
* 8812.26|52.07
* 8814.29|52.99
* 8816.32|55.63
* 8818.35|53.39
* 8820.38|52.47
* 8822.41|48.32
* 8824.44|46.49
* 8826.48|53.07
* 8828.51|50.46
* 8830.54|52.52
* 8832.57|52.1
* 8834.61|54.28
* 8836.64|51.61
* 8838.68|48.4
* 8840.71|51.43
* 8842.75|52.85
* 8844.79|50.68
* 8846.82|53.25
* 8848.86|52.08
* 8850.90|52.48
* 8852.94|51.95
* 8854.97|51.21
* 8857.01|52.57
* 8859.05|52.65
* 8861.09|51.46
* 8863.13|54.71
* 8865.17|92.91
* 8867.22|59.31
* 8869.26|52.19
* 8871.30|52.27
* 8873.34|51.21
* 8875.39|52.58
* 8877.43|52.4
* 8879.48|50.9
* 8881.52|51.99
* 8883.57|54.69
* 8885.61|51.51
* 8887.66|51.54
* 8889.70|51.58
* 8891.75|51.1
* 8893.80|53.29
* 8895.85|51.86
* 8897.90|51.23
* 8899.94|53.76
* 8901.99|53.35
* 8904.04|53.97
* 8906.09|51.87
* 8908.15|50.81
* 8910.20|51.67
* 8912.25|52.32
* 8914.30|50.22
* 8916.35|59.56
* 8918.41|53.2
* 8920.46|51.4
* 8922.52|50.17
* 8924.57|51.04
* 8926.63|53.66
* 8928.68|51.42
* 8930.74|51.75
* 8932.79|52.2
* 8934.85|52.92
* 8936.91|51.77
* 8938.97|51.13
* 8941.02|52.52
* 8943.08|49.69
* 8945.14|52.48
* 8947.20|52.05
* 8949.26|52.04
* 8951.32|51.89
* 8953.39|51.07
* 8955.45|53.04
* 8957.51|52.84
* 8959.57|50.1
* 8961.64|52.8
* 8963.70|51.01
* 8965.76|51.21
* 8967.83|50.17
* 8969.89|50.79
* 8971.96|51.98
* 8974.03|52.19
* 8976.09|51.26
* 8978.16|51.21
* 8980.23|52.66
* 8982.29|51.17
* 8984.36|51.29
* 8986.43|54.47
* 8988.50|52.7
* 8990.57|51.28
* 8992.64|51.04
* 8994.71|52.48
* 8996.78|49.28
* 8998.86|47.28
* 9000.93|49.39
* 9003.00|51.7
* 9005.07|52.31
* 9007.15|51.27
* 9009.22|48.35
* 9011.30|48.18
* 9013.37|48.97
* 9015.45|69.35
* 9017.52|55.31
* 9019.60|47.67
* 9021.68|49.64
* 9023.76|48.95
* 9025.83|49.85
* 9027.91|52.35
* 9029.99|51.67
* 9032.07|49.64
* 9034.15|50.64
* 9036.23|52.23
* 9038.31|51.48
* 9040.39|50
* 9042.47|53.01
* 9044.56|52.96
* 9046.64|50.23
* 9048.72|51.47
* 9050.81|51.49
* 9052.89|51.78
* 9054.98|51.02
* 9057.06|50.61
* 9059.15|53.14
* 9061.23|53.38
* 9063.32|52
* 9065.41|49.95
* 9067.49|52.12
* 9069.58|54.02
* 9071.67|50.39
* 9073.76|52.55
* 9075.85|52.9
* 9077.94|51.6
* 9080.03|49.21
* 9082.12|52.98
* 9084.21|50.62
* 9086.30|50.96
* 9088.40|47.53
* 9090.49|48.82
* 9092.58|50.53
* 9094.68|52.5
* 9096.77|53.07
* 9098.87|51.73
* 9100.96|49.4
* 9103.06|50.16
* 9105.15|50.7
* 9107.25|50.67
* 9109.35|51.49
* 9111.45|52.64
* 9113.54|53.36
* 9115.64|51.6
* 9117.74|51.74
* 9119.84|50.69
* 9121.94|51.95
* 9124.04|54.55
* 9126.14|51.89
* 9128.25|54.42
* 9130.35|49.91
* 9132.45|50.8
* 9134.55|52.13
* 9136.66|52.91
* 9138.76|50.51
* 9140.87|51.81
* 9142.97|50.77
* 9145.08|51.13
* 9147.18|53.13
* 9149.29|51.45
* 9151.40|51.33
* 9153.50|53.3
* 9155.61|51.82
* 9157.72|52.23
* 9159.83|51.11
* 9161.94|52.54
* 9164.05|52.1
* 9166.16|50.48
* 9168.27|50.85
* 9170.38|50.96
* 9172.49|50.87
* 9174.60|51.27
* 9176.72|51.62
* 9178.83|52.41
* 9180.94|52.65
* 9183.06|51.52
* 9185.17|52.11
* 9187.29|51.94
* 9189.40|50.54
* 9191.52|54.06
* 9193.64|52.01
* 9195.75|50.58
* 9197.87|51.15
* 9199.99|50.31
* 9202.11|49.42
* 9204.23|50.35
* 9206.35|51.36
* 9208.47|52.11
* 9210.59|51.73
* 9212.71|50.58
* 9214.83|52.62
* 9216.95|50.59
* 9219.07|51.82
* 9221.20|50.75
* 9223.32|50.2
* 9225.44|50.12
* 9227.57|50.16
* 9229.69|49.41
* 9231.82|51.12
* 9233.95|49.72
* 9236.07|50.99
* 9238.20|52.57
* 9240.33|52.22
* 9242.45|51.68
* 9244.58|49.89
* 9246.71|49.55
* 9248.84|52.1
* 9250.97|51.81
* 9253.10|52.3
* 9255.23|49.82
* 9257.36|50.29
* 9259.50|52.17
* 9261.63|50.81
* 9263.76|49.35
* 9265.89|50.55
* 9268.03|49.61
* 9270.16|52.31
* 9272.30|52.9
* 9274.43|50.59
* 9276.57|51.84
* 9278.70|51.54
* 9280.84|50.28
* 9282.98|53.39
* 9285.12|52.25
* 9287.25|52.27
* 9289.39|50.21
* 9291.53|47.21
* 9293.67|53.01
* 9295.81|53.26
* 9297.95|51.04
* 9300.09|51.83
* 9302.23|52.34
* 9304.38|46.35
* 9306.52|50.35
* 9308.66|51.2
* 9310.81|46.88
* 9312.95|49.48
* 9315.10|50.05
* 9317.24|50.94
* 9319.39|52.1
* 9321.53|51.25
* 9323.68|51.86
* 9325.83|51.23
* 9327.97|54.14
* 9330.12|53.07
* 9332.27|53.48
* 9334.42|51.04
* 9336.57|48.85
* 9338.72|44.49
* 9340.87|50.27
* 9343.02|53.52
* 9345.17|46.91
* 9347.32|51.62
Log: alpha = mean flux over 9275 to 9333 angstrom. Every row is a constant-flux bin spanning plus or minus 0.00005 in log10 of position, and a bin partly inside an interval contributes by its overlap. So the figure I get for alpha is 51.2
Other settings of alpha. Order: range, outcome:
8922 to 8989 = 51.8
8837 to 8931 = 53.2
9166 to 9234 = 51.2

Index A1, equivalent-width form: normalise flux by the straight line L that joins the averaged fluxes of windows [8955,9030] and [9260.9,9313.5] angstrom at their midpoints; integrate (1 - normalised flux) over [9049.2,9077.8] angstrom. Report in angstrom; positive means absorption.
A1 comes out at -0.3 angstrom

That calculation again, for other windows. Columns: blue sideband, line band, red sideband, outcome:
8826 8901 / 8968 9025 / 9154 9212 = 1.17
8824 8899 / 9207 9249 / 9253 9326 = 0.23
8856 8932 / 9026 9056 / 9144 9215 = 0.67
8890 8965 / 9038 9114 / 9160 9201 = 0.59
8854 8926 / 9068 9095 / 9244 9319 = 0.61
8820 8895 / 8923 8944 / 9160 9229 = 0.38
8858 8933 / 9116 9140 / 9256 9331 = 0.09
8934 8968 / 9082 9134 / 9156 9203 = 0.20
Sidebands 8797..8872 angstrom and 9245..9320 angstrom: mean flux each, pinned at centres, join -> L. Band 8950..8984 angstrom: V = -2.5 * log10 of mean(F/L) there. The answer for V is 0.01 mag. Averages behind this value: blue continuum 52.8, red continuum 50.9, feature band 51.6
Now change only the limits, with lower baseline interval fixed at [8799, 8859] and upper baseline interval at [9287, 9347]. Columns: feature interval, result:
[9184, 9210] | -0.011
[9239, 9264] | -0.007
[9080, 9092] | 0.018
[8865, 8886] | -0.082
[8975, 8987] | -0.018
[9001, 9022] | -0.025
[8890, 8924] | -0.027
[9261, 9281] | -0.007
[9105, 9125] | -0.023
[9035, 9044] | -0.015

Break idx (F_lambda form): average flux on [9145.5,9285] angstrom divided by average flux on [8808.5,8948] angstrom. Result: 0.97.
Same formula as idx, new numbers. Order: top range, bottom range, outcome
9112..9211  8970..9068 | 1.00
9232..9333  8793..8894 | 0.97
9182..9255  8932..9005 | 0.99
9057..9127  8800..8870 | 0.97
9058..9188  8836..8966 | 0.98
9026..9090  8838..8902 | 0.96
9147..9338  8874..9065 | 0.99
